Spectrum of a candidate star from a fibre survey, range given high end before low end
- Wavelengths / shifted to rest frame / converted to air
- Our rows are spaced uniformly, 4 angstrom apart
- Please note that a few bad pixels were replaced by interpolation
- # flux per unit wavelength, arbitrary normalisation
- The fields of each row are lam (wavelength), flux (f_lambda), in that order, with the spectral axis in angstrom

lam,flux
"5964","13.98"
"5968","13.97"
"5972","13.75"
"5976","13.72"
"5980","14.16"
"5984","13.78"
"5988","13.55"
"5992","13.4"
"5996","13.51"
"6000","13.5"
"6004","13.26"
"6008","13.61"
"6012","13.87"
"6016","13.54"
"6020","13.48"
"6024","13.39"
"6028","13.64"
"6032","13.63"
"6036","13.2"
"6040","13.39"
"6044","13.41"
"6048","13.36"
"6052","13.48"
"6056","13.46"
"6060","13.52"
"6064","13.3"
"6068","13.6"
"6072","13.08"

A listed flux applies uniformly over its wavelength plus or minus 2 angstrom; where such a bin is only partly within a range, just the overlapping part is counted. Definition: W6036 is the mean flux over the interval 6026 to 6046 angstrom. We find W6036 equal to 13.5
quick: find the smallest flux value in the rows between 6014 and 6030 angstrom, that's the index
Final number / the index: 13.39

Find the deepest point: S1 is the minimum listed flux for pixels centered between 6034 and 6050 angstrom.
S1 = 13.2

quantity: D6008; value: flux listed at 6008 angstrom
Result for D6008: 13.61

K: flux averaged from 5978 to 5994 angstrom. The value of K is 13.7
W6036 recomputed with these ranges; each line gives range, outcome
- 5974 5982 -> 13.9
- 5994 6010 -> 13.5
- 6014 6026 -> 13.5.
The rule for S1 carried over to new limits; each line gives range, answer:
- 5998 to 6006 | 13.26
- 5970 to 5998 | 13.4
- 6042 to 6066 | 13.3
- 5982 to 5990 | 13.55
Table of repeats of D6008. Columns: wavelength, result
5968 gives 13.97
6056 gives 13.46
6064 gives 13.3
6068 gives 13.6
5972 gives 13.75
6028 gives 13.64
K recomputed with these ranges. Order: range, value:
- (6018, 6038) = 13.5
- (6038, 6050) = 13.4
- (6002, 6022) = 13.6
